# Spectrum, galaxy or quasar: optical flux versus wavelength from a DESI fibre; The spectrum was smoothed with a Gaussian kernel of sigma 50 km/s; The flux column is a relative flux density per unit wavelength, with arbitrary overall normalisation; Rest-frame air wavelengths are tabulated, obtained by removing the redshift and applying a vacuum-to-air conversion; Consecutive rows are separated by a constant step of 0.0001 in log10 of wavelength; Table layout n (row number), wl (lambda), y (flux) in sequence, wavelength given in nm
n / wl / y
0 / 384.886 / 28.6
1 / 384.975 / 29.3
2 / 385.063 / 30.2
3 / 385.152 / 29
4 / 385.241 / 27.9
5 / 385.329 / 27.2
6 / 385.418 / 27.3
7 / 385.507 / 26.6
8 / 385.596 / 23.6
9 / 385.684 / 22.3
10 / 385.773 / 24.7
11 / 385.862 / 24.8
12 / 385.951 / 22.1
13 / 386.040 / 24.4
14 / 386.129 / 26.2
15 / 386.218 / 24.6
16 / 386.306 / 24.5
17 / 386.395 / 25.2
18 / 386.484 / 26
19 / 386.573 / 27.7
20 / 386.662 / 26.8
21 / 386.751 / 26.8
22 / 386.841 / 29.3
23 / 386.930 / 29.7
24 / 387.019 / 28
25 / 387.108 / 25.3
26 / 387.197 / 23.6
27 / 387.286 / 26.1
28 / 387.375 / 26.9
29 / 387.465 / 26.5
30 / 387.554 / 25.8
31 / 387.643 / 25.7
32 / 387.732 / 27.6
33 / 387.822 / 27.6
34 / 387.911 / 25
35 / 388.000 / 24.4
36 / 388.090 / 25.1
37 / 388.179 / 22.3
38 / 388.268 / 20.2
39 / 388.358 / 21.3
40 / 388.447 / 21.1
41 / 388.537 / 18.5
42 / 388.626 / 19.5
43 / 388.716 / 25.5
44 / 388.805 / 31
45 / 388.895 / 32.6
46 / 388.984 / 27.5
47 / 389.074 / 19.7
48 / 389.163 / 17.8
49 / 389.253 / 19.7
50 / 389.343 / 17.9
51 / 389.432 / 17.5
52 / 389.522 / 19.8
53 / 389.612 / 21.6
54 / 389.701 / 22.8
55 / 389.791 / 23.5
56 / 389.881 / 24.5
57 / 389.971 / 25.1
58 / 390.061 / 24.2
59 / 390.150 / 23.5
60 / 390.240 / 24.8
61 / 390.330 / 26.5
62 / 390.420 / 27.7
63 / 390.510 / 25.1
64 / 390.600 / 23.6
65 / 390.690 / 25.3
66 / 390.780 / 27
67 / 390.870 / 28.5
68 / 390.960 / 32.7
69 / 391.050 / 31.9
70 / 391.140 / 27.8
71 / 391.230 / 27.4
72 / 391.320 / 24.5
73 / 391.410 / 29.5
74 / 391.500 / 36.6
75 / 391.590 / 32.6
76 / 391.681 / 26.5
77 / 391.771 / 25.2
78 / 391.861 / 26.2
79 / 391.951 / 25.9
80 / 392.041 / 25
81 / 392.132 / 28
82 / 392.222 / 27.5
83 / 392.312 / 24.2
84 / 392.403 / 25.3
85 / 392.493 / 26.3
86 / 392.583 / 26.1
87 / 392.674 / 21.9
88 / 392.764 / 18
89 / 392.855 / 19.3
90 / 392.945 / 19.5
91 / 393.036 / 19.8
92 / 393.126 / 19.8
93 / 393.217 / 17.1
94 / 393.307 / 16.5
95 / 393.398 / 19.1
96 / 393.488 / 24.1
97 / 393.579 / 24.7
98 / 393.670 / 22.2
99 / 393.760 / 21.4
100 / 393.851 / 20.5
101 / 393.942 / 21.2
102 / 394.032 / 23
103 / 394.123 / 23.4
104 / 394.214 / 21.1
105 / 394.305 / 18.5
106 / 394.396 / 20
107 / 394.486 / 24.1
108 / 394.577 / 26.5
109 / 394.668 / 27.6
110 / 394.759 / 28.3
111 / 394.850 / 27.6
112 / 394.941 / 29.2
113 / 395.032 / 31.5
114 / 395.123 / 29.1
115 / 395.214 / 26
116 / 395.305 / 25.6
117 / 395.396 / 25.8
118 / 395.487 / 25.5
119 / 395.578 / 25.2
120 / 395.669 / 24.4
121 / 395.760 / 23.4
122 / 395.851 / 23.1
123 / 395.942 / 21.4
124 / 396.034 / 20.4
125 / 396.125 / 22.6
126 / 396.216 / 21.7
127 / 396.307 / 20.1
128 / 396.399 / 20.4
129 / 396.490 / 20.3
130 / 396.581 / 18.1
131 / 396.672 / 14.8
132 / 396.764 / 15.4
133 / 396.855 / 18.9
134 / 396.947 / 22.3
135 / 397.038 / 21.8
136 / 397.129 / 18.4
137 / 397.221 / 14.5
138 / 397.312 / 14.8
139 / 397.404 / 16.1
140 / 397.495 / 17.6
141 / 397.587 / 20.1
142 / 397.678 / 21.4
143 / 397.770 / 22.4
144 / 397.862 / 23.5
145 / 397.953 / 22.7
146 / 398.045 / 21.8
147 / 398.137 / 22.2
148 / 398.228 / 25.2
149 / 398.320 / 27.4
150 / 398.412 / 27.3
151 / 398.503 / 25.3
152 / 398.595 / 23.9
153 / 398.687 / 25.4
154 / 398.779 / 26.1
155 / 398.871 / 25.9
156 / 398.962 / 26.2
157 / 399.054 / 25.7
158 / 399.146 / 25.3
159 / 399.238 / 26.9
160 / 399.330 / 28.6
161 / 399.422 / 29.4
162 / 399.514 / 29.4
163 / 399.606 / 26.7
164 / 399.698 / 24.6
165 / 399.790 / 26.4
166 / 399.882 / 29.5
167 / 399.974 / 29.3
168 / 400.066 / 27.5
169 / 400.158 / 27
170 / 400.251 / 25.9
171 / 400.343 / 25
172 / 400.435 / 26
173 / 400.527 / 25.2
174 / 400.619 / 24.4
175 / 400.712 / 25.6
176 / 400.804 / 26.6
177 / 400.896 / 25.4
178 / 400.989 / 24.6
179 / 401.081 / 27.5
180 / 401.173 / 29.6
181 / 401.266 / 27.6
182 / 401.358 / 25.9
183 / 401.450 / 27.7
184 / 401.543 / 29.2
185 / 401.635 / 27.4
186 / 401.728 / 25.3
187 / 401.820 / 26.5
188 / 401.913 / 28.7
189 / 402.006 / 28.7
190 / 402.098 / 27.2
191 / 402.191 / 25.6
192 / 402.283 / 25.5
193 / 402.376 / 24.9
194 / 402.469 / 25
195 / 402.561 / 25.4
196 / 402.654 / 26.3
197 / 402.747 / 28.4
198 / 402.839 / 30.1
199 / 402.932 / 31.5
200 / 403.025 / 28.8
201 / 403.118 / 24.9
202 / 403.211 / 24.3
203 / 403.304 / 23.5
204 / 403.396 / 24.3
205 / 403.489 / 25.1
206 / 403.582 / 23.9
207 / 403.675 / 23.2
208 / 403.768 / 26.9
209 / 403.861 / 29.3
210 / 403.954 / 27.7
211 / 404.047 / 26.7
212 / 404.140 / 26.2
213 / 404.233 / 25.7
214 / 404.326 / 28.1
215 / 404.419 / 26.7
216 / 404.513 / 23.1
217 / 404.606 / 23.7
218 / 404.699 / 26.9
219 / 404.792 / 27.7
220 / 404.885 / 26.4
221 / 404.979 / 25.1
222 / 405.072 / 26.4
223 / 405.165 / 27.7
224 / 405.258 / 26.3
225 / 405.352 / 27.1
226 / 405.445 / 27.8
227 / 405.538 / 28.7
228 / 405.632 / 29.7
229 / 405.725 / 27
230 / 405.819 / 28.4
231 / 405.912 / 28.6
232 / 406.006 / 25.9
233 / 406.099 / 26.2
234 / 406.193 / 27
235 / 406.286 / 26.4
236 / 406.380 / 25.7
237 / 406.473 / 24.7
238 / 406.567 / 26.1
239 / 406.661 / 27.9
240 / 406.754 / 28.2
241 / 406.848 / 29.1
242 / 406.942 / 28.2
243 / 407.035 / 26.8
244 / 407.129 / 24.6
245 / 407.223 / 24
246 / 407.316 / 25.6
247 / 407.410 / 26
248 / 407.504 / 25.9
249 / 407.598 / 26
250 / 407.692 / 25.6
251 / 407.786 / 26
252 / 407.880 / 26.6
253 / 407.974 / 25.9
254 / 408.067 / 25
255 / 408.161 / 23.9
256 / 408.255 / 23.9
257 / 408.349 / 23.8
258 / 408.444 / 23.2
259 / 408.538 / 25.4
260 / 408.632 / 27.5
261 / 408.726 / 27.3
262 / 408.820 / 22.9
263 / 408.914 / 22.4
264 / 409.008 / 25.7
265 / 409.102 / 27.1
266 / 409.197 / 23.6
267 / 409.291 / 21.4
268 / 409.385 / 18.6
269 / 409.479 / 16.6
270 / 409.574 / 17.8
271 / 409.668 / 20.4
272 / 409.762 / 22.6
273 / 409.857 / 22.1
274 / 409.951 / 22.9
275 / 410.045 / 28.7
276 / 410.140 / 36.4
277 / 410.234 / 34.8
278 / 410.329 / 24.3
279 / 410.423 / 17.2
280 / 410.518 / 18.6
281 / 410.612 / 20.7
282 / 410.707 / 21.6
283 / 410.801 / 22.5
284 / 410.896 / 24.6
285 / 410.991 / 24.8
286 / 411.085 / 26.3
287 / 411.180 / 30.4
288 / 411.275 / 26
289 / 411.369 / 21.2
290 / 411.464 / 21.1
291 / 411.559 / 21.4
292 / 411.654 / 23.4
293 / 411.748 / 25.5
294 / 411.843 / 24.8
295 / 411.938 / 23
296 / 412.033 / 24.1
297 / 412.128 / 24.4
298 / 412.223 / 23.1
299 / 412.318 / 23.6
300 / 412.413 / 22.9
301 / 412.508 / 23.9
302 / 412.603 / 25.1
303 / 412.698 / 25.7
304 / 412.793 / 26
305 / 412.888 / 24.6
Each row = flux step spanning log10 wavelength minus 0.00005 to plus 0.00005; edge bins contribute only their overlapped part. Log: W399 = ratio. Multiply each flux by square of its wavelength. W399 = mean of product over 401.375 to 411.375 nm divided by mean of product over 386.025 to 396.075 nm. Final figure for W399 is 1.1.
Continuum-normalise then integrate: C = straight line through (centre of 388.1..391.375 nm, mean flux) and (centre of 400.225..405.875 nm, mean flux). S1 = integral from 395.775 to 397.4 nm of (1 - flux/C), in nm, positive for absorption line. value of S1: 0.39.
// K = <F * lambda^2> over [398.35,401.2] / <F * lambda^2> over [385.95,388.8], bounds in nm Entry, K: 1.1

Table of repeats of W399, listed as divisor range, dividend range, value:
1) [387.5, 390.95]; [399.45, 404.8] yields 1.18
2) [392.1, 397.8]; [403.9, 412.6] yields 1.21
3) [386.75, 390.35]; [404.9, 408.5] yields 1.20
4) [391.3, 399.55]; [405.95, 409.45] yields 1.15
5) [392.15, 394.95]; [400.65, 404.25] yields 1.23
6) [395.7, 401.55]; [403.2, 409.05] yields 1.14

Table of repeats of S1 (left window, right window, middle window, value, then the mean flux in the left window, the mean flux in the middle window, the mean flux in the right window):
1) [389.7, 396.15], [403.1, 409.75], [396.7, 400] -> 0.21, 24.7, 23.5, 25.5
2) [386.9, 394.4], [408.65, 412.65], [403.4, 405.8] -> -0.26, 24.2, 26.5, 23.7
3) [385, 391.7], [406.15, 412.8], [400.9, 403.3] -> -0.20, 25.5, 27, 24.6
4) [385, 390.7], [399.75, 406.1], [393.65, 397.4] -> 0.49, 24.8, 22.4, 26.7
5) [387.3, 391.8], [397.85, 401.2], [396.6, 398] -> 0.37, 25.1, 19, 26.1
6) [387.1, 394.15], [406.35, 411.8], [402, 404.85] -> -0.21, 24.2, 26.3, 24.6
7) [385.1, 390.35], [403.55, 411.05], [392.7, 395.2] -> 0.21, 24.6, 22.7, 25.4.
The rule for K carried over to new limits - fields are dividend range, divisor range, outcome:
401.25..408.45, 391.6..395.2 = 1.18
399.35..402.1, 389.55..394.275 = 1.15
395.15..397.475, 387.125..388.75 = 0.91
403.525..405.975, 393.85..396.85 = 1.21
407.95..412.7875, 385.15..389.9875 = 1.09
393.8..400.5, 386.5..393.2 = 0.99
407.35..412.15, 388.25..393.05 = 1.08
